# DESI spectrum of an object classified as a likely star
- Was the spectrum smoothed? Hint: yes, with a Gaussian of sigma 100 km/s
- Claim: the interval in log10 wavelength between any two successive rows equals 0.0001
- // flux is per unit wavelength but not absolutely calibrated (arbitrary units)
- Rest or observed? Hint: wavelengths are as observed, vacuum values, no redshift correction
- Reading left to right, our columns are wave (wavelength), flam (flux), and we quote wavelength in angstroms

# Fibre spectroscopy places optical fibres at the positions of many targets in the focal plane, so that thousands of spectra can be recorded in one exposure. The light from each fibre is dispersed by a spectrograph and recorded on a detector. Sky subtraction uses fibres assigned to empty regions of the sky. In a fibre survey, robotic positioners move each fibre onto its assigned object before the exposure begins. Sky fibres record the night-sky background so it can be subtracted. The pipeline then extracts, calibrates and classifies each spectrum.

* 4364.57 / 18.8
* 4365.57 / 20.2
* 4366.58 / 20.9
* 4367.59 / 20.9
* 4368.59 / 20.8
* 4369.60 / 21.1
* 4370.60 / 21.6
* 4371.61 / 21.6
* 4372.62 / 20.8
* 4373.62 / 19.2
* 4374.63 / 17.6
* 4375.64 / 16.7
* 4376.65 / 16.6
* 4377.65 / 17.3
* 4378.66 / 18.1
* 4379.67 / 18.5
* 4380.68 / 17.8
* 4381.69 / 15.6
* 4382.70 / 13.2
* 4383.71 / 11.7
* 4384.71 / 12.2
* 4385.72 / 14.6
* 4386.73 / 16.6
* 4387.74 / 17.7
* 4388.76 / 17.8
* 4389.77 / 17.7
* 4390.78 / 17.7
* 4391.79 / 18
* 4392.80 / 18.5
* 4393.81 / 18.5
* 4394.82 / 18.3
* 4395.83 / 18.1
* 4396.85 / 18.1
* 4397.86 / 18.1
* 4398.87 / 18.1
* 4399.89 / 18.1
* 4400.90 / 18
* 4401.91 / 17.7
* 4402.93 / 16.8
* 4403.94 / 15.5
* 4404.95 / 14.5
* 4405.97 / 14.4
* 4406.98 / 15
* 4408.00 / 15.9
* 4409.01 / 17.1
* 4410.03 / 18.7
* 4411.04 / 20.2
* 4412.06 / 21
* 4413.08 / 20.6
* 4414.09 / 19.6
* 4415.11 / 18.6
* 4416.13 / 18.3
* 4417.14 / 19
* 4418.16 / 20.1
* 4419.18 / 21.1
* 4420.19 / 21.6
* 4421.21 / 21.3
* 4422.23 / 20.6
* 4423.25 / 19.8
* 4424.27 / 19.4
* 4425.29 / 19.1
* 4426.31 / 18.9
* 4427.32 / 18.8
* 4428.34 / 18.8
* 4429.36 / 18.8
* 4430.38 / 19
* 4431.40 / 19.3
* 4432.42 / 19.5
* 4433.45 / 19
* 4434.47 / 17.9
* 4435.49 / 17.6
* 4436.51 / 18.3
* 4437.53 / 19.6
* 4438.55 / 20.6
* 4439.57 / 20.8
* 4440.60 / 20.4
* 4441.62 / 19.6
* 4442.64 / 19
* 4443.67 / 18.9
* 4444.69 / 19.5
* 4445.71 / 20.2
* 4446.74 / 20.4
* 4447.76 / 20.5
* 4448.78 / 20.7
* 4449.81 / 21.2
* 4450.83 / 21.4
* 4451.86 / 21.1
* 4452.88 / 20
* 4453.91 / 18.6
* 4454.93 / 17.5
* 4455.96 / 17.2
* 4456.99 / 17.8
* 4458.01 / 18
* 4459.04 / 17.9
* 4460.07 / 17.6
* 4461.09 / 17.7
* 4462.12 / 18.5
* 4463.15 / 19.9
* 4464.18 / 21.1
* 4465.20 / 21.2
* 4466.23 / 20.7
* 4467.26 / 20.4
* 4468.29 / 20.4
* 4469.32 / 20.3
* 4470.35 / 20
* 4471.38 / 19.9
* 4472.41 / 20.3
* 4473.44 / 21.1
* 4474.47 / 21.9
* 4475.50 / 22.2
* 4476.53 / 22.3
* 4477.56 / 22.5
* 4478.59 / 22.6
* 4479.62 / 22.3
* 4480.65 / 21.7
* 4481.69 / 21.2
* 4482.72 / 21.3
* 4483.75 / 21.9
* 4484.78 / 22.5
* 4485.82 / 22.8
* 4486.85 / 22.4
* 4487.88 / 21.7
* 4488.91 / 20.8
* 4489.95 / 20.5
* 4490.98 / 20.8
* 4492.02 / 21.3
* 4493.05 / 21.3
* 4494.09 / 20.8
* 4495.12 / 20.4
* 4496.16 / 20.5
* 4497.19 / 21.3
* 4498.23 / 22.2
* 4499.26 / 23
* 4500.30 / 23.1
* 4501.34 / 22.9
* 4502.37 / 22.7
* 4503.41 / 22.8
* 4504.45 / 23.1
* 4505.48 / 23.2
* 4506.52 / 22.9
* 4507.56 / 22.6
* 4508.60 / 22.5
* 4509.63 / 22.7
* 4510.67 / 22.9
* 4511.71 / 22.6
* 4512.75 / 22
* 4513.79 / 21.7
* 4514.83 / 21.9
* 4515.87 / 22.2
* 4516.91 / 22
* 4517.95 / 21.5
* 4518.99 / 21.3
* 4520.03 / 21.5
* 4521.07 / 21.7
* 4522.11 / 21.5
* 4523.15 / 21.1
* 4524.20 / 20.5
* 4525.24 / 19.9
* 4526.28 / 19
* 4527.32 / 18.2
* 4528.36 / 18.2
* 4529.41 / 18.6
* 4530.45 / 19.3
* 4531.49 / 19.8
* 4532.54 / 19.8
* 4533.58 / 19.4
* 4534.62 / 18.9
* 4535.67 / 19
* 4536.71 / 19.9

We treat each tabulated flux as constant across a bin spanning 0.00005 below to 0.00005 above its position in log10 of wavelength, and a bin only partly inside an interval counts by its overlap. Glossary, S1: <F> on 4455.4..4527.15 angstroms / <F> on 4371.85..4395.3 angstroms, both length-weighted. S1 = 1.24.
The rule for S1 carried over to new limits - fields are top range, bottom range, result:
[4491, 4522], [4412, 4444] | 1.13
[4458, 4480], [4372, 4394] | 1.21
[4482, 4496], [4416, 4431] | 1.09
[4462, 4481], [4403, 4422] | 1.14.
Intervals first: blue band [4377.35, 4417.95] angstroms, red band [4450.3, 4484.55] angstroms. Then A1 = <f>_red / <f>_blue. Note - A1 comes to 1.2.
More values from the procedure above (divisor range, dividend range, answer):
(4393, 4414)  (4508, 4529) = 1.20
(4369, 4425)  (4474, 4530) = 1.20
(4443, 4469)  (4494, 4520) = 1.14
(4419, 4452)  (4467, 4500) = 1.08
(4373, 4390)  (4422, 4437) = 1.15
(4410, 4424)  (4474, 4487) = 1.10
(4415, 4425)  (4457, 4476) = 0.99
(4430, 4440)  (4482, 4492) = 1.13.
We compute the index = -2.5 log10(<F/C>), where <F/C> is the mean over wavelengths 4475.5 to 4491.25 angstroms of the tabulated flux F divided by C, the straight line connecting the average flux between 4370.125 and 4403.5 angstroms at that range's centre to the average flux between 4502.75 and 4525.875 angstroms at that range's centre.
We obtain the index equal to -0.05 mag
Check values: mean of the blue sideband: 17.5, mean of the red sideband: 22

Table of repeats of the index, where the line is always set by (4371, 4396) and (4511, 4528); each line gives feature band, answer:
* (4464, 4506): -0.075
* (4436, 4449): -0.053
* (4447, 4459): -0.011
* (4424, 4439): -0.021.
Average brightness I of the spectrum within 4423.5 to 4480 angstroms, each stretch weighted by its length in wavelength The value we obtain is 19.8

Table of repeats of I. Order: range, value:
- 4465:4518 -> 21.8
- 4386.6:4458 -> 18.8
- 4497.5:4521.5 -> 22.4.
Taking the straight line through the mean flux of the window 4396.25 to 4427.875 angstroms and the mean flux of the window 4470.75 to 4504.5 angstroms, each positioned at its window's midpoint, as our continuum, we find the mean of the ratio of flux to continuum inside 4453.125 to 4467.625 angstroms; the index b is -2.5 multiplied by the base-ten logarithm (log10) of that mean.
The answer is 0.09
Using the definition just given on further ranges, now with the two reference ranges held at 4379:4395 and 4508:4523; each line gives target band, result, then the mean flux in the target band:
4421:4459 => -0.037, 19.4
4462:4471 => -0.024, 20.3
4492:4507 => -0.041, 22.1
